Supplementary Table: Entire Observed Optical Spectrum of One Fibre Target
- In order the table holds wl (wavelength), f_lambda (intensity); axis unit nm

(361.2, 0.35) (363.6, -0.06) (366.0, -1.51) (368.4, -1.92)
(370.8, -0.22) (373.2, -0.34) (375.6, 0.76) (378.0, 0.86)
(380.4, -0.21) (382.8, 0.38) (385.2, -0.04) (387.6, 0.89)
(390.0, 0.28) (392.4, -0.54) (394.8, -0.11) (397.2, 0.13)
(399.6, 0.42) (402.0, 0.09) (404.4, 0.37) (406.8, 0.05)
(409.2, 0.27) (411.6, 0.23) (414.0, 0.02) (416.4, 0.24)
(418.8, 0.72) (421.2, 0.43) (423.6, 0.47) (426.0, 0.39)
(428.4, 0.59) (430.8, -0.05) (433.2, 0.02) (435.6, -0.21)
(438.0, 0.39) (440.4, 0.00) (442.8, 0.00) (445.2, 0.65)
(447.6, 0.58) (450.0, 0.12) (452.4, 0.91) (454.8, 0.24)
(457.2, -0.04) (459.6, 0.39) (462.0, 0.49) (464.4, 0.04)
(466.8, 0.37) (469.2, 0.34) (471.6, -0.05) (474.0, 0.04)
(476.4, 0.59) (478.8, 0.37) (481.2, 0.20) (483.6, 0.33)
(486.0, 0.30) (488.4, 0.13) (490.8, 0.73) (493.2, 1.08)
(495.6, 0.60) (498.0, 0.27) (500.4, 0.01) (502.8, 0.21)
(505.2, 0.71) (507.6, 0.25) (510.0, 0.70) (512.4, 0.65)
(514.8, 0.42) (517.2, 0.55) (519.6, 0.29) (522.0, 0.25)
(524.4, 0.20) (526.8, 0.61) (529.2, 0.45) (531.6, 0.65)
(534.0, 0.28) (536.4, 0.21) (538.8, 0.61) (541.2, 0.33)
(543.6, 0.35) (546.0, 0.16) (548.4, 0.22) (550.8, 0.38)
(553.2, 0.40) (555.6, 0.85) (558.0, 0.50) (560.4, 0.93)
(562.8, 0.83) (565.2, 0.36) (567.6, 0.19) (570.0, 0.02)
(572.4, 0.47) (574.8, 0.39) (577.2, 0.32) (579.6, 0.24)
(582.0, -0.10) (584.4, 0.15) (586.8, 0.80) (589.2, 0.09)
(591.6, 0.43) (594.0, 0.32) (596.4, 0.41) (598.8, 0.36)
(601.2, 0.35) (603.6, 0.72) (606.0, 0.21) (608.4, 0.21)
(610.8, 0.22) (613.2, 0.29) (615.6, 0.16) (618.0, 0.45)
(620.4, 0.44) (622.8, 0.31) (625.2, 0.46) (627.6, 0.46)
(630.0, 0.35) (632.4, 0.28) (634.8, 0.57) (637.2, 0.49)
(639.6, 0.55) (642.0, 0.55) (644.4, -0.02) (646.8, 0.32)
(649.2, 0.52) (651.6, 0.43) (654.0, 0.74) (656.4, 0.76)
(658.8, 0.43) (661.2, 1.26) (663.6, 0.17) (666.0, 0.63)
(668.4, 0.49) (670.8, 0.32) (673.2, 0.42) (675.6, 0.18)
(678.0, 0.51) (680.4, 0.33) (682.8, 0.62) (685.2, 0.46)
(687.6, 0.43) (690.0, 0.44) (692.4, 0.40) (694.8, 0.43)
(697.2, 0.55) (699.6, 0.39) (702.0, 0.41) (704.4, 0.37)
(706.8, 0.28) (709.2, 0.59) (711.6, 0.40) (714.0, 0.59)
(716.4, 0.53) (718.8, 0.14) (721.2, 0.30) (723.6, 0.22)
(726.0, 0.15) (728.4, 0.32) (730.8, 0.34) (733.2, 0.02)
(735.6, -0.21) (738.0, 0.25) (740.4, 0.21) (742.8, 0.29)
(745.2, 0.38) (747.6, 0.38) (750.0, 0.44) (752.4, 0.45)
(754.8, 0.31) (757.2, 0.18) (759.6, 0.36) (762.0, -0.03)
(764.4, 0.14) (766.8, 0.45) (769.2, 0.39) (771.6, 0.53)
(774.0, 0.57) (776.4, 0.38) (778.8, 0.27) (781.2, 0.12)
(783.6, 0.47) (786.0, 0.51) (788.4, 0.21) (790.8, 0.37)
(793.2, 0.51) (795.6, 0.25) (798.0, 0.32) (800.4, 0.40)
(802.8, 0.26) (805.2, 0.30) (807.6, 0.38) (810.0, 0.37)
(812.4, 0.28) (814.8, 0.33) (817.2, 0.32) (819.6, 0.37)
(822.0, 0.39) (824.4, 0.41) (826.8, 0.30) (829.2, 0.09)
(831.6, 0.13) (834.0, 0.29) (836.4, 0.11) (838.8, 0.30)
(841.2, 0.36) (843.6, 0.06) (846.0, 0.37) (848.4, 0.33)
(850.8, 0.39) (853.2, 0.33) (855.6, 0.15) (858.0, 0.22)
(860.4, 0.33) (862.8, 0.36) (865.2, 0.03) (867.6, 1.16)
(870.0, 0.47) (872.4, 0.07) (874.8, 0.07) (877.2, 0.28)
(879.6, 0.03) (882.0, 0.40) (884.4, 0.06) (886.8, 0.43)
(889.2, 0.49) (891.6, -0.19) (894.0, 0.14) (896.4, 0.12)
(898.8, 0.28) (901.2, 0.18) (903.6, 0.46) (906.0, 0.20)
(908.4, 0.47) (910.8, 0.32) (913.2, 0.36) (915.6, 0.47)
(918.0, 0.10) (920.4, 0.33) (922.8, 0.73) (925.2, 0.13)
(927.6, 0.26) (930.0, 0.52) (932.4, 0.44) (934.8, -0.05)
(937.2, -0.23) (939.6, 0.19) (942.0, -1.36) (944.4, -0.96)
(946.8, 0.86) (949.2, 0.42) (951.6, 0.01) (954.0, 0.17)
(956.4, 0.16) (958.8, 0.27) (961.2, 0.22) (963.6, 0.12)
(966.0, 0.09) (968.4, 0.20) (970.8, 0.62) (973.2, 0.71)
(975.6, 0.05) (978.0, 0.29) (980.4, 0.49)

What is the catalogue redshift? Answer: 0.322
